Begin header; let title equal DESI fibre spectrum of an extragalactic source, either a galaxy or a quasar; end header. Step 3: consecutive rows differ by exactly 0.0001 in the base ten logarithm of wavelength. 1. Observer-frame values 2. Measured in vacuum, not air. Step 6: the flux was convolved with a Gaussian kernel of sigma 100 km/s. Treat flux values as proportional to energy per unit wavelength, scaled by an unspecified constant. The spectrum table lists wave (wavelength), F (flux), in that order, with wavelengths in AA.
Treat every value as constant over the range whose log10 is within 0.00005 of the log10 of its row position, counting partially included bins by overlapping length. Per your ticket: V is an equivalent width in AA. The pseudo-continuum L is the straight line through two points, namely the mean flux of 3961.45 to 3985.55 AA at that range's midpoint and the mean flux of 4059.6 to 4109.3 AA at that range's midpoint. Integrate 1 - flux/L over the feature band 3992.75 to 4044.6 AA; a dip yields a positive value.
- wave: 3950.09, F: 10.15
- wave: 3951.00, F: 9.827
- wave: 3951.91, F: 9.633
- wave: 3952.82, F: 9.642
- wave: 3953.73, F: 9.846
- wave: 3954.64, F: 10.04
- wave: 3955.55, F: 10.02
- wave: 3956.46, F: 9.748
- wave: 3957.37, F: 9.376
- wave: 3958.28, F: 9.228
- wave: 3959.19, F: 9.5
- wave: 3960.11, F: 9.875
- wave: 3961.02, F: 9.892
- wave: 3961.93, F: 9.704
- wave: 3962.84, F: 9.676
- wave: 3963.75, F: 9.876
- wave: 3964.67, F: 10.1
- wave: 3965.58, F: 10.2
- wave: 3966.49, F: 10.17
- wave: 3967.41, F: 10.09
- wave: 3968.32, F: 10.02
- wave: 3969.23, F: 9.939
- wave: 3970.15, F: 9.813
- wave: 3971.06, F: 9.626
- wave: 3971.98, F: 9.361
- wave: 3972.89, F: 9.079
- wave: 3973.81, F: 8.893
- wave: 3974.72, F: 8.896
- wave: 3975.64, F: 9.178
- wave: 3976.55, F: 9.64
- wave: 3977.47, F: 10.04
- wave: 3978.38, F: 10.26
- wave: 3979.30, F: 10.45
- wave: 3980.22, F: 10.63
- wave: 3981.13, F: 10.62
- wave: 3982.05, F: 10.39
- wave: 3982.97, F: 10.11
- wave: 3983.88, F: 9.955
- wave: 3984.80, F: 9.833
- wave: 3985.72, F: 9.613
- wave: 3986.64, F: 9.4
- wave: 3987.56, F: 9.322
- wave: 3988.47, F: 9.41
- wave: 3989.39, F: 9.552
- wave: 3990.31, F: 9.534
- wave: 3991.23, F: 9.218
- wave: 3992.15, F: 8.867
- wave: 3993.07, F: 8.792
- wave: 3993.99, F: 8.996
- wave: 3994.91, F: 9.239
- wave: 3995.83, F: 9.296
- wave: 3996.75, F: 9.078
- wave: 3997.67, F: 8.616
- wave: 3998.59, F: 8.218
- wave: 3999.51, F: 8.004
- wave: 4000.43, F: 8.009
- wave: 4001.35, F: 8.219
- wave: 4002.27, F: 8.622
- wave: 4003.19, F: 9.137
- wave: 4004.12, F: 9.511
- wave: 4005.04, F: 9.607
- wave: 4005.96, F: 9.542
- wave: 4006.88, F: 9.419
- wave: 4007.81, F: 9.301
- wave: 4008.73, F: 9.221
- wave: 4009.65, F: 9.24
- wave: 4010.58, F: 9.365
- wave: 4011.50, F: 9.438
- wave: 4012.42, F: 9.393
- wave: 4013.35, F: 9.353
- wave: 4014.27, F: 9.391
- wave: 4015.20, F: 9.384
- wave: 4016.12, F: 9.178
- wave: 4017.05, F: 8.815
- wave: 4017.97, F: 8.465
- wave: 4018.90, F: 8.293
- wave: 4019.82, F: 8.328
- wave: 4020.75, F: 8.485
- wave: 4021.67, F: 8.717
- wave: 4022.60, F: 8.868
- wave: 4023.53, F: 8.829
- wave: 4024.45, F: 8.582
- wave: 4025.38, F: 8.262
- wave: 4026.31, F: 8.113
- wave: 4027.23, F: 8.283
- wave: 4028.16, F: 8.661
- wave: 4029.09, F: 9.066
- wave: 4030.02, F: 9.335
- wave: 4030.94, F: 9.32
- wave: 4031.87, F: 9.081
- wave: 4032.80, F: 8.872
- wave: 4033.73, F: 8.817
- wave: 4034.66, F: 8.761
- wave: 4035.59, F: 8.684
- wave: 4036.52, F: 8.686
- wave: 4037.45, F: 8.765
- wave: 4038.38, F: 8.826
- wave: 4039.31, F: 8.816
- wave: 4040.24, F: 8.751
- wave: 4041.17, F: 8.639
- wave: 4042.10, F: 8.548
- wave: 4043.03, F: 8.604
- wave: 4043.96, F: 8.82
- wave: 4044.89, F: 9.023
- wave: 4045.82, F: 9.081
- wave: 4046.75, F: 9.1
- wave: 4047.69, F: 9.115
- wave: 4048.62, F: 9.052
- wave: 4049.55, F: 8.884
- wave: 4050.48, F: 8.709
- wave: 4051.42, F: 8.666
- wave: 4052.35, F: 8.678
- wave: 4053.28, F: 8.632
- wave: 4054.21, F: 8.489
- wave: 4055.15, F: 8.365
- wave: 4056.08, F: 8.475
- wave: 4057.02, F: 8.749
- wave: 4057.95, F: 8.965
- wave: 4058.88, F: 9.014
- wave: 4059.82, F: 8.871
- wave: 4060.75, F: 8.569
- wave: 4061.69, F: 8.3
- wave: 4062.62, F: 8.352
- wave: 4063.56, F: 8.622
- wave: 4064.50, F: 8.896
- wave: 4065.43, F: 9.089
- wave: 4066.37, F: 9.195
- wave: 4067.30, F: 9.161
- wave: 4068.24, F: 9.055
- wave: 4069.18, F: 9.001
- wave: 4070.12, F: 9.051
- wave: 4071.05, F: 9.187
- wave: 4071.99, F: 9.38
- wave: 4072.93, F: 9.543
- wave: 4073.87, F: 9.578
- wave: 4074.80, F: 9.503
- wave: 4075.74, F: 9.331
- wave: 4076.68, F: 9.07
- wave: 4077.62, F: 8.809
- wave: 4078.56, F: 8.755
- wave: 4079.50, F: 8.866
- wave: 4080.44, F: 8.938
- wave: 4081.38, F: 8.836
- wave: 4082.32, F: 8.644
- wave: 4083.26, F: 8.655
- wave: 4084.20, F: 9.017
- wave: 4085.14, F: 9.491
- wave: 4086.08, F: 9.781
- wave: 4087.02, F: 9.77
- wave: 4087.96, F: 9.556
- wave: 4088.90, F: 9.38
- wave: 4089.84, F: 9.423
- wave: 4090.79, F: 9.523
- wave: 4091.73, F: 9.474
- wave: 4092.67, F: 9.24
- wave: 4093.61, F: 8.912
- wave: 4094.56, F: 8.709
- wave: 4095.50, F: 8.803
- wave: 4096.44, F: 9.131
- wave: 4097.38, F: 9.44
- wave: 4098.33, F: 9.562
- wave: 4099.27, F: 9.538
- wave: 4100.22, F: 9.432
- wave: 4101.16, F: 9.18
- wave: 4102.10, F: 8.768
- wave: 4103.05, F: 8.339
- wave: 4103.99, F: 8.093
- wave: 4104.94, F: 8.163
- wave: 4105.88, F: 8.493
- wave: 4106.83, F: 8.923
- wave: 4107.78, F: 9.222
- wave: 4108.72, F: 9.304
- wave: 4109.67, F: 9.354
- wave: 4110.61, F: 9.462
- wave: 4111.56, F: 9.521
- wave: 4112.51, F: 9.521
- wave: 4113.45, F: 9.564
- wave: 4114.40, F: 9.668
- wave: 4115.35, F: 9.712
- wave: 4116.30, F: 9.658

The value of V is 3.6 AA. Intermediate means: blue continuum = 9.87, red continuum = 9.06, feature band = 8.87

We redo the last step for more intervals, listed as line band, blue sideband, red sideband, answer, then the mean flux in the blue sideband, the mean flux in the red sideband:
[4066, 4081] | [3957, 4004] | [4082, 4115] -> 0.2 AA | 9.48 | 9.18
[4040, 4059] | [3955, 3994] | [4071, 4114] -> 1.2 AA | 9.7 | 9.16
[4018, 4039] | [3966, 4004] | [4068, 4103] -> 1.4 AA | 9.42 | 9.19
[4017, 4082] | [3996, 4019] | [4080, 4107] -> 1.5 AA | 9.01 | 9.08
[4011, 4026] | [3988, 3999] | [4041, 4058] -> 0.1 AA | 9.07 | 8.77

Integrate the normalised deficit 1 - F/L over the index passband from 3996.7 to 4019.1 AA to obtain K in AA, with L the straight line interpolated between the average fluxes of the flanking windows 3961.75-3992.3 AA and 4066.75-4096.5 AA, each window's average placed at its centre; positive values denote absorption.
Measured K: 1.4 AA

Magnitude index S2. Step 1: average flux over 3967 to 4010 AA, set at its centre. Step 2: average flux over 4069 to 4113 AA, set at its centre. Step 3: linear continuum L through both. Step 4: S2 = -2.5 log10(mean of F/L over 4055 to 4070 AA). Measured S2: 0.05 mag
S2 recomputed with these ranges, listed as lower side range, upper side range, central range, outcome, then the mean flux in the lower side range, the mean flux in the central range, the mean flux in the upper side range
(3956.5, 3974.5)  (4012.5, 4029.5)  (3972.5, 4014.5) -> -0.02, 9.7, 9.35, 8.74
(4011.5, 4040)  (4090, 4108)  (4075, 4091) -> -0.02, 8.82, 9.16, 9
